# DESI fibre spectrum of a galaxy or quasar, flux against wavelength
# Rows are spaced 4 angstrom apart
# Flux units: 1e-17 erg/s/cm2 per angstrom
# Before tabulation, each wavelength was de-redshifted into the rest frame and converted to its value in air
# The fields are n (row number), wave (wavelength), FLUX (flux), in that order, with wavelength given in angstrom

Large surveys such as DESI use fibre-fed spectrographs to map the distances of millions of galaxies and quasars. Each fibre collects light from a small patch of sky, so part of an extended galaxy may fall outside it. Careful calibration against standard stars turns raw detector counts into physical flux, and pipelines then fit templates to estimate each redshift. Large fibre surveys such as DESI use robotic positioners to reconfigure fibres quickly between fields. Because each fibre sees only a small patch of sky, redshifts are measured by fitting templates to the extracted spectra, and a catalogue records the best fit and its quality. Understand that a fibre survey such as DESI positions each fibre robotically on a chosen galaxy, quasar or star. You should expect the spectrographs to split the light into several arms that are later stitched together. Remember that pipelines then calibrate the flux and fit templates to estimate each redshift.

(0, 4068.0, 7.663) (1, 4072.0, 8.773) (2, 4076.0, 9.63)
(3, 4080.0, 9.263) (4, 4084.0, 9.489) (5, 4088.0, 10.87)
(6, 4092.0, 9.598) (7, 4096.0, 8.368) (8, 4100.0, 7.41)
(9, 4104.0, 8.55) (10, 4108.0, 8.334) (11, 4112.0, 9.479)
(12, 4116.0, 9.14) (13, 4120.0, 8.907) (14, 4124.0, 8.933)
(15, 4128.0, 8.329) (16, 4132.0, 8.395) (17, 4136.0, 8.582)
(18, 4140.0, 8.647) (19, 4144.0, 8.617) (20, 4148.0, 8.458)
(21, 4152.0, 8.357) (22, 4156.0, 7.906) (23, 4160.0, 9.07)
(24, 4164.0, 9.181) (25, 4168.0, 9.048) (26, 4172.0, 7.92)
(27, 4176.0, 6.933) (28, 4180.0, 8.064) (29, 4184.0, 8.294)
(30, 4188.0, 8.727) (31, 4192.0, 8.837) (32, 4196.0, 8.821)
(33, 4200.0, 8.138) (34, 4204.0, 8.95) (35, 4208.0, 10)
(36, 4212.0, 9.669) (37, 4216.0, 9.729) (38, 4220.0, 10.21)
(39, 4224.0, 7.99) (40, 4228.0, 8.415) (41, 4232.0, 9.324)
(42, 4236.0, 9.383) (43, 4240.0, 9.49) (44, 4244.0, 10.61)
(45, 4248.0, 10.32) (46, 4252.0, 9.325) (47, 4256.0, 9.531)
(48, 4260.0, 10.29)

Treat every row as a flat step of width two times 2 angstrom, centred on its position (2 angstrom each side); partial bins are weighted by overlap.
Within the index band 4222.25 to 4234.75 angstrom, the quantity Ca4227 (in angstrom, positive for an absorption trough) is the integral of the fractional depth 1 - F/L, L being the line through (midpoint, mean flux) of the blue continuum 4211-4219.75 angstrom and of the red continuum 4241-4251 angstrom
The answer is 1.71 angstrom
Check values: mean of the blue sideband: 9.8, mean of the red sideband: 10.3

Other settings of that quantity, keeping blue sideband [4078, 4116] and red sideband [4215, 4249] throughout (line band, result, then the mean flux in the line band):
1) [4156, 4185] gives 3.0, 8.33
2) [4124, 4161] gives 2.8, 8.49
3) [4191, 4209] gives 0.9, 8.9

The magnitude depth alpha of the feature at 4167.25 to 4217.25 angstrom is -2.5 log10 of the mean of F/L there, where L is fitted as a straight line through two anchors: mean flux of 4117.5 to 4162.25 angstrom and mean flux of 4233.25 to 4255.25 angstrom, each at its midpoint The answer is 0.06 mag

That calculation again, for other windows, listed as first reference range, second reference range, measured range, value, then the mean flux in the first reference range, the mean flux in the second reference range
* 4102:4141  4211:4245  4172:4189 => 0.15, 8.73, 9.38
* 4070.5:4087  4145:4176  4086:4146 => 0.02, 9.4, 8.46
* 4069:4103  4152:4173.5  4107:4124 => -0.01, 9.11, 8.62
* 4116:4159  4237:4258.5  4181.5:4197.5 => 0.06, 8.56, 9.84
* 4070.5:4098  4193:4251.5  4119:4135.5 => 0.10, 9.44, 9.35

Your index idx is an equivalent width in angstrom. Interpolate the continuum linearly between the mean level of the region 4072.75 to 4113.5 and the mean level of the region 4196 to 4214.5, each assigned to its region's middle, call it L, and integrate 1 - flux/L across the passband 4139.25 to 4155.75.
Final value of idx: 1.2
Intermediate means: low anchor 9.08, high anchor 9.16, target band 8.45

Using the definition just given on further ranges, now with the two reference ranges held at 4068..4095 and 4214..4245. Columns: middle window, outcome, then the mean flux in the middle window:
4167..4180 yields 2.0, 7.9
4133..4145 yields 1.0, 8.6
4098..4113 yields 1.6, 8.37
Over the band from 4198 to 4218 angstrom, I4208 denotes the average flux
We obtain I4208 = 9.3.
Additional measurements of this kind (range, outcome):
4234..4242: 9.44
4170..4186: 7.8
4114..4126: 8.99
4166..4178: 7.97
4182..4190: 8.51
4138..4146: 8.63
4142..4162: 8.48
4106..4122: 8.96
